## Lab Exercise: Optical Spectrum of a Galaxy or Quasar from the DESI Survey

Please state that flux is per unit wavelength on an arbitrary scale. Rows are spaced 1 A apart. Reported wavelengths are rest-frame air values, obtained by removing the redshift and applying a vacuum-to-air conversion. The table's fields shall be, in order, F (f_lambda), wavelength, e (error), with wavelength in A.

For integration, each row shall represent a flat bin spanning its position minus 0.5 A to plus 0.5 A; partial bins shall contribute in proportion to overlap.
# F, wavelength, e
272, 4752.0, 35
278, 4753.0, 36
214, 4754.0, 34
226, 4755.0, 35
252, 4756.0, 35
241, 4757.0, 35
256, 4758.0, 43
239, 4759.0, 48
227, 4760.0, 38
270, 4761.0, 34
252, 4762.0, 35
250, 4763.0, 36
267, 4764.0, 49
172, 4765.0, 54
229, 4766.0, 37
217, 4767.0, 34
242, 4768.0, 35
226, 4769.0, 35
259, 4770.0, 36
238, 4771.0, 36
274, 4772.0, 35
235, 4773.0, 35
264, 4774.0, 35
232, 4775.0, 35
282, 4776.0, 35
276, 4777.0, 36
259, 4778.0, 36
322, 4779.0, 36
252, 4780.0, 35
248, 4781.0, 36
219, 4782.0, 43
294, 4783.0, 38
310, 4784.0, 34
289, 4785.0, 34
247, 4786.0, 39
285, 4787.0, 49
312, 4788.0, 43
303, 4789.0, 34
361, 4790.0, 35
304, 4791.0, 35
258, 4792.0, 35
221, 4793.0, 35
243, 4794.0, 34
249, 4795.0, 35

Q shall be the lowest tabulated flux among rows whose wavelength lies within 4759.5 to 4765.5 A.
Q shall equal 172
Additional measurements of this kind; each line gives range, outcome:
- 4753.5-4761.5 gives 214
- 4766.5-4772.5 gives 217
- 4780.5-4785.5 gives 219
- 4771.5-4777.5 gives 232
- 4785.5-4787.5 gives 247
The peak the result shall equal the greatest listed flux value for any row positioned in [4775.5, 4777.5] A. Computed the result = 282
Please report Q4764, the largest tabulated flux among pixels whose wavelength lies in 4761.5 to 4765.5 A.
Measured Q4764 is 267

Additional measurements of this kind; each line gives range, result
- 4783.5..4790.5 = 361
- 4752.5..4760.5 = 278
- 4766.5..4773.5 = 274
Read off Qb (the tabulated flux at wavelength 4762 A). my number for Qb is 252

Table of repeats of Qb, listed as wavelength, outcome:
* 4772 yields 274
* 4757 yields 241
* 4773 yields 235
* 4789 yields 303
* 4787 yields 285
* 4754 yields 214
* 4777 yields 276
